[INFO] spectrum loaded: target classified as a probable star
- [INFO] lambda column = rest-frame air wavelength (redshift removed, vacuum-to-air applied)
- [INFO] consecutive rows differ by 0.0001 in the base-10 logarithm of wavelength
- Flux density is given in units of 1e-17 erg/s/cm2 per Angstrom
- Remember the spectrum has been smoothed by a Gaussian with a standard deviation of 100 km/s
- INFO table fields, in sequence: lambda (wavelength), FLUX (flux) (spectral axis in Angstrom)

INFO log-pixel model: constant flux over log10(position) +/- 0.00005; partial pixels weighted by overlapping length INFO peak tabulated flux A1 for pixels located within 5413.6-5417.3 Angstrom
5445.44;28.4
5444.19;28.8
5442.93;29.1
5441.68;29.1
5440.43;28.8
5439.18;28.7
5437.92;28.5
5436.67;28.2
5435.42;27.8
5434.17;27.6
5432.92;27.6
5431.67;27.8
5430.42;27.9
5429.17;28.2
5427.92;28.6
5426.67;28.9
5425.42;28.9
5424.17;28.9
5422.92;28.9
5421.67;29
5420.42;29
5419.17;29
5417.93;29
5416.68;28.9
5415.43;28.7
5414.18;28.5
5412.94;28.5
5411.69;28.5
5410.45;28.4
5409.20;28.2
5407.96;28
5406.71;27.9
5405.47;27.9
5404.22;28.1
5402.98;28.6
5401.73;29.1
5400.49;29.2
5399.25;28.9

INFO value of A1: 28.9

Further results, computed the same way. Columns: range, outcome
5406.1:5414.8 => 28.5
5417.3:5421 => 29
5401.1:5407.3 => 29.1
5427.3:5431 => 28.6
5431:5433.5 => 27.8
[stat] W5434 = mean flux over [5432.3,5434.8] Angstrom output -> 27.6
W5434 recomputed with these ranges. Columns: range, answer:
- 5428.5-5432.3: 28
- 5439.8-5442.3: 29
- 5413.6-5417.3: 28.7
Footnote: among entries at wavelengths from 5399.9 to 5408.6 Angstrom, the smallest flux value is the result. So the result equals 27.9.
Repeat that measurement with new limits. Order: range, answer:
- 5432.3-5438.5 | 27.6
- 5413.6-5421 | 28.5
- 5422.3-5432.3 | 27.8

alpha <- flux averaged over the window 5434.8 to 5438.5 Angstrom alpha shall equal 28.2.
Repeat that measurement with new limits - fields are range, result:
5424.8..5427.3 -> 28.9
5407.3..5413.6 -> 28.3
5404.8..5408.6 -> 27.9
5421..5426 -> 28.9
